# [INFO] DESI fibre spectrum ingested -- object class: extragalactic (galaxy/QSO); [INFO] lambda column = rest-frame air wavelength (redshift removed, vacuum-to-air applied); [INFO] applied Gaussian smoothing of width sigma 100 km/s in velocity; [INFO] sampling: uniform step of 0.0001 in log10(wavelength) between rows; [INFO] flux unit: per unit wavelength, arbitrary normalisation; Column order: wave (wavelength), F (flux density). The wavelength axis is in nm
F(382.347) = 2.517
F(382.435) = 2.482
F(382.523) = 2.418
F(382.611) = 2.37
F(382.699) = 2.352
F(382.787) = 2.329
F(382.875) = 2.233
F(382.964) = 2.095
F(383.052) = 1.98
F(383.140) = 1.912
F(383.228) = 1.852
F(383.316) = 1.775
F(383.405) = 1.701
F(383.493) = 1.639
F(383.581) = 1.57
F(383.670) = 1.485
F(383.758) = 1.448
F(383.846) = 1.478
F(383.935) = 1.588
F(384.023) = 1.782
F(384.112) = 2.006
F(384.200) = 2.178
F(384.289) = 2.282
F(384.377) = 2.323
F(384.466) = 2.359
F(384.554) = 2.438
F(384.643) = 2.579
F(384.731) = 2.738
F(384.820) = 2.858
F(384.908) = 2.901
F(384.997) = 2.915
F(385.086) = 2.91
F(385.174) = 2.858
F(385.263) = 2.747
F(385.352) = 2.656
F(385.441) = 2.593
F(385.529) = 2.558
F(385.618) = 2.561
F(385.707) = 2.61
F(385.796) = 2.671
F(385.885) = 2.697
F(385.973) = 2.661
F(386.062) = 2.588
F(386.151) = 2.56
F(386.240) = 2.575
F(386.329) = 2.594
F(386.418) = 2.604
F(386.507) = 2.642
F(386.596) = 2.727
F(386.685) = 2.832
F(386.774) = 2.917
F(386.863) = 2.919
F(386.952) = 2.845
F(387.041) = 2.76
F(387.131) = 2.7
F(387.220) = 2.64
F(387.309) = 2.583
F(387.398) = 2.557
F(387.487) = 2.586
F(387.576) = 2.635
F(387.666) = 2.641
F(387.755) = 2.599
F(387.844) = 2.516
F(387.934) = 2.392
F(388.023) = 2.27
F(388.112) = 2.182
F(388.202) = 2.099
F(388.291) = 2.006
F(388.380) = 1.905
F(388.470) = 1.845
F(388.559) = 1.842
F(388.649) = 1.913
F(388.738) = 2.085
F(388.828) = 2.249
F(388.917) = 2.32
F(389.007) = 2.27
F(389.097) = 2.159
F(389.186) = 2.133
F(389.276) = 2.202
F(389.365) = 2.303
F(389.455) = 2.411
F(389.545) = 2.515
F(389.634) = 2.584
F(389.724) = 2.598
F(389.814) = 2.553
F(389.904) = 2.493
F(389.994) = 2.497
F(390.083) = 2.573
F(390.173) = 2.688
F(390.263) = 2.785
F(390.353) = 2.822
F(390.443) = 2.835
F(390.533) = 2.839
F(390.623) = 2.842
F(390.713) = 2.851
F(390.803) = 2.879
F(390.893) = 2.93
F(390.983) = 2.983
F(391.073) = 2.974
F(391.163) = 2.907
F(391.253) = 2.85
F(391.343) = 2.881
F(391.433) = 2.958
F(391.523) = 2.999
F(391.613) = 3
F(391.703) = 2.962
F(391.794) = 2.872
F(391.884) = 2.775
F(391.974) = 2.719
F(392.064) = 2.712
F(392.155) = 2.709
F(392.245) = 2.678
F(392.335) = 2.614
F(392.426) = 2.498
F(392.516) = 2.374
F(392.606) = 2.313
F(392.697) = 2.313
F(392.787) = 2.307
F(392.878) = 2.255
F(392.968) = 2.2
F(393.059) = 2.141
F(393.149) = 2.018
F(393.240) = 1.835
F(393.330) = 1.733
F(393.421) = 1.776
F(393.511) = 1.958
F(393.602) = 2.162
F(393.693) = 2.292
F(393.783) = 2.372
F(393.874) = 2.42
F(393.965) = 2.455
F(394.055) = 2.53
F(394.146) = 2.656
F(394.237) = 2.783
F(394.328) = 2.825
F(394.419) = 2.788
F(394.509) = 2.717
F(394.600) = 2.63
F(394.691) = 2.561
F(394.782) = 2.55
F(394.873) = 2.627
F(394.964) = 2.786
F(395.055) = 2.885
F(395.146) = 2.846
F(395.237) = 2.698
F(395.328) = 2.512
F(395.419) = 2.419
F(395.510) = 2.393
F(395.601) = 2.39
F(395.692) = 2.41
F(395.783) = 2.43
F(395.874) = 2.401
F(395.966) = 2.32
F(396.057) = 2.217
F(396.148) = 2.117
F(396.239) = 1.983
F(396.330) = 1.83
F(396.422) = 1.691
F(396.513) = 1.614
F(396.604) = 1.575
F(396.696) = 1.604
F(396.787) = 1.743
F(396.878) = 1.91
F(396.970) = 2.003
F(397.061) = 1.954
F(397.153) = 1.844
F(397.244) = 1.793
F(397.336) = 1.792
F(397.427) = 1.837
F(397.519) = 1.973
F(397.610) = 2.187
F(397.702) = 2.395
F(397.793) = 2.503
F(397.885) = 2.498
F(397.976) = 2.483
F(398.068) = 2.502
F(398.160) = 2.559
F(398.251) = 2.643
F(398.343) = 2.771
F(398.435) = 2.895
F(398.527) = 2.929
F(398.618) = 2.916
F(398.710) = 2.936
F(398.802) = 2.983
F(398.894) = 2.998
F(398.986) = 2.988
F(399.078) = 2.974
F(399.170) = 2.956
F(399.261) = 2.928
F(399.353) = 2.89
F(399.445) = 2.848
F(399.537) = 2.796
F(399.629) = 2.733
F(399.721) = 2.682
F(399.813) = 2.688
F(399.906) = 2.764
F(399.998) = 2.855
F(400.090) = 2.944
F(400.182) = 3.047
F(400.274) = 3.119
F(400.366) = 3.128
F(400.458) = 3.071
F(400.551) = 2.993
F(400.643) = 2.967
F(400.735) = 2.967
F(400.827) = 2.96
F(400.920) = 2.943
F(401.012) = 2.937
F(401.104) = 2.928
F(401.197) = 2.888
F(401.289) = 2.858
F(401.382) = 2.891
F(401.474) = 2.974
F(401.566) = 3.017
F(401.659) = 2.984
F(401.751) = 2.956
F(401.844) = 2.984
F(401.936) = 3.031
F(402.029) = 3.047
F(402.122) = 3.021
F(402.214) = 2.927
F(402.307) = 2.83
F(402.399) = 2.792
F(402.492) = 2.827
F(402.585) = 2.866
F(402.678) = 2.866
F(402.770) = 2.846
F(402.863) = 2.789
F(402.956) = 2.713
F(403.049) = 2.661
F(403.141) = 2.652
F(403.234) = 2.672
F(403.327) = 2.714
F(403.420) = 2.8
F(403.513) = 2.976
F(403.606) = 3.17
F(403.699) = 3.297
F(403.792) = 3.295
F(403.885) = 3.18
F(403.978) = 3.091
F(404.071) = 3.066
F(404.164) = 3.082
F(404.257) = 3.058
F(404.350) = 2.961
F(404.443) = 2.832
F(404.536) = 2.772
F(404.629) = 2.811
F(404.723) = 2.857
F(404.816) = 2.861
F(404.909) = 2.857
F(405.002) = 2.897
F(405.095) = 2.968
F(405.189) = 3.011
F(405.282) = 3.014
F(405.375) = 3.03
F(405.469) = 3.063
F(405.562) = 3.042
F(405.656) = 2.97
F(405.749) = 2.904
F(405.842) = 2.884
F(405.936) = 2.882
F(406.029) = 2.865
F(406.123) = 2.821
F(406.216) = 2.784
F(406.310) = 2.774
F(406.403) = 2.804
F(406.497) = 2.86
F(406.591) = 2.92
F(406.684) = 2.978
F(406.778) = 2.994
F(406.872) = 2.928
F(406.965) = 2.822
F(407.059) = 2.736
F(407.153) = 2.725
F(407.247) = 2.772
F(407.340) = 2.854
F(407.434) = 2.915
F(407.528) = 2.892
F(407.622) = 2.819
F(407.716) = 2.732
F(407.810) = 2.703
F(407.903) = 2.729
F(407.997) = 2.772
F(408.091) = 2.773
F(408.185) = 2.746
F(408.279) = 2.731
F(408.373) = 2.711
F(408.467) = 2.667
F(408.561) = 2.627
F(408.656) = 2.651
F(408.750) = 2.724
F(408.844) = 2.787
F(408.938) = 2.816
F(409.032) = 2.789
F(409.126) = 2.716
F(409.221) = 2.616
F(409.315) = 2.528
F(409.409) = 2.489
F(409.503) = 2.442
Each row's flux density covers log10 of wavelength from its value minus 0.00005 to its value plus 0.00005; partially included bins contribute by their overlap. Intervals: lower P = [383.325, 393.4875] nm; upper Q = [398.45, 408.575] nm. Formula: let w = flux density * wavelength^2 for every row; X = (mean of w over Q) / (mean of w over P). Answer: 1.27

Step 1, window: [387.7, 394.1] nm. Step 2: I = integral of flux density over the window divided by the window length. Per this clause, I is 2.46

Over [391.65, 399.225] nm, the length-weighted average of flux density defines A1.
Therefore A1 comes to 2.4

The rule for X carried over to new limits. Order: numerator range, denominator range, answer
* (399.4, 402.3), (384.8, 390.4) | 1.24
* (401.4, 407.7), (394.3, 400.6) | 1.20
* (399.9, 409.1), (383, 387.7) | 1.32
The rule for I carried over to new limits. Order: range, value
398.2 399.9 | 2.86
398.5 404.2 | 2.93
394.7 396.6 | 2.34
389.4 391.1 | 2.71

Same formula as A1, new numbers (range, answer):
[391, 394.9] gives 2.53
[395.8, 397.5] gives 1.91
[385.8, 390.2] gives 2.46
